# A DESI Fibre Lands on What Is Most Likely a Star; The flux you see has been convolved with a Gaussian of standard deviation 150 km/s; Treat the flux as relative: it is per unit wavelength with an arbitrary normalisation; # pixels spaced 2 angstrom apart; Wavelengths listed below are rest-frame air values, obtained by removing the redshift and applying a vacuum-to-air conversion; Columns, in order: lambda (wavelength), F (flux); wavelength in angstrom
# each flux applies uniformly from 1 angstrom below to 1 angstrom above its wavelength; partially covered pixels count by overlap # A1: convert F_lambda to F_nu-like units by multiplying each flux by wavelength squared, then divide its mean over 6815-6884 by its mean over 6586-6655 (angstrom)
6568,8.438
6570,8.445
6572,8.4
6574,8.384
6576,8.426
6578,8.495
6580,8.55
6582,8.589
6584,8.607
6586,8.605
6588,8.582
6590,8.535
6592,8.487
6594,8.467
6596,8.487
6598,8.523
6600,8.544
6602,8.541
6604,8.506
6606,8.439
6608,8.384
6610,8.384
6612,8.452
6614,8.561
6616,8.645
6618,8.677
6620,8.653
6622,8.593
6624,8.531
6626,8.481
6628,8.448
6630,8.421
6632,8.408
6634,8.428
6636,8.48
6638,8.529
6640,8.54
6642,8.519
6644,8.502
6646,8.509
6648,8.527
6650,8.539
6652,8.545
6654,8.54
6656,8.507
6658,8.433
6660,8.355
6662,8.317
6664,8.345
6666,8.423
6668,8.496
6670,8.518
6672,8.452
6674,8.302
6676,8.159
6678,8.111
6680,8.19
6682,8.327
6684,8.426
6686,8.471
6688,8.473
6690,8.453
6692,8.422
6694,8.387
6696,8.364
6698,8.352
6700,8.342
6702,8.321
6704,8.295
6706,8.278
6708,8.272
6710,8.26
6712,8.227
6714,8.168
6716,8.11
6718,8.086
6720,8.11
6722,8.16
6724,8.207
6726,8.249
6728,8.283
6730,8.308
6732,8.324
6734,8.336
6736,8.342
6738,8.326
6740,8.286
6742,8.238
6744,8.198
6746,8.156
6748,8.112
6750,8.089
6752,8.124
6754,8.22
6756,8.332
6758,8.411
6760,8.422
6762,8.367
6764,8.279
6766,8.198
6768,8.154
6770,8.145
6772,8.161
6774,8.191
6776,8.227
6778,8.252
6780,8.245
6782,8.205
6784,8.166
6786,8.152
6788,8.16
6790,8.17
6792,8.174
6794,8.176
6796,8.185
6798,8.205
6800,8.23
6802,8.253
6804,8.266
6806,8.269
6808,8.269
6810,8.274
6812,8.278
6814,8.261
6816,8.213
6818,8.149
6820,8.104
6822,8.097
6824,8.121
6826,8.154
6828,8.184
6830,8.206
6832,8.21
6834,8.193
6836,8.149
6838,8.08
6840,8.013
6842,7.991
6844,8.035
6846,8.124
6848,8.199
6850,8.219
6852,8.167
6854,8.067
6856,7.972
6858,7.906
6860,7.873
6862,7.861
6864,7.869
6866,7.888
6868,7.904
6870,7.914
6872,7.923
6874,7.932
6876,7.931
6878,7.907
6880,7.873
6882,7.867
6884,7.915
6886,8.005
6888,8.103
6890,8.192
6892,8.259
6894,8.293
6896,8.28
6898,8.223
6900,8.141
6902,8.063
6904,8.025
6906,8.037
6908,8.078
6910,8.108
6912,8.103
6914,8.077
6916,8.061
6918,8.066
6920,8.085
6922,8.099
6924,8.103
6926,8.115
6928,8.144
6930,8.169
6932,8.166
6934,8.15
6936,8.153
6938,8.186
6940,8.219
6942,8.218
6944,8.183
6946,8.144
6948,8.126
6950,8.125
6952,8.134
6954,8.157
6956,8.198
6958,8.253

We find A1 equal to 1.01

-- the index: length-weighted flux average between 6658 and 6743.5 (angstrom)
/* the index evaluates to 8.31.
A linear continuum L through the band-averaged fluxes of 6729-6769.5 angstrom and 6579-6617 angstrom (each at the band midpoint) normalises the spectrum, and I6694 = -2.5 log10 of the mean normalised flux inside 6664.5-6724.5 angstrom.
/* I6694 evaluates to 0.01 mag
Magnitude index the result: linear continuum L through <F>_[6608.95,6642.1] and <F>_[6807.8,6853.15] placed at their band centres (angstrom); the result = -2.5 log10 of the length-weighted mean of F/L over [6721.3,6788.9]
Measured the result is 0.01 mag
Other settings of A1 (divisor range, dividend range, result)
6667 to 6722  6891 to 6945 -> 1.05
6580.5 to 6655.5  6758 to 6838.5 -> 1.02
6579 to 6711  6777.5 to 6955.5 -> 1.03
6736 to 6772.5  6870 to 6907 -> 1.02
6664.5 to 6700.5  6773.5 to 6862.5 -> 1.01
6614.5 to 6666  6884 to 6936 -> 1.04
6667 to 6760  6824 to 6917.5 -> 1.02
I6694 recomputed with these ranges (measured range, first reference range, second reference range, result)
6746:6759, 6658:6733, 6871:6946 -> 0.01 mag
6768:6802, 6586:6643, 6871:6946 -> 0.01 mag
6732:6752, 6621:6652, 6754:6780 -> 0.01 mag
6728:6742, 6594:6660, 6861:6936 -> 0.00 mag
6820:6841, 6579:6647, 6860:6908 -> 0.00 mag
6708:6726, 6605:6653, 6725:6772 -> 0.02 mag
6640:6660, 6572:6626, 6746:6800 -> -0.01 mag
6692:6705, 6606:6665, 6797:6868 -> 0.00 mag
